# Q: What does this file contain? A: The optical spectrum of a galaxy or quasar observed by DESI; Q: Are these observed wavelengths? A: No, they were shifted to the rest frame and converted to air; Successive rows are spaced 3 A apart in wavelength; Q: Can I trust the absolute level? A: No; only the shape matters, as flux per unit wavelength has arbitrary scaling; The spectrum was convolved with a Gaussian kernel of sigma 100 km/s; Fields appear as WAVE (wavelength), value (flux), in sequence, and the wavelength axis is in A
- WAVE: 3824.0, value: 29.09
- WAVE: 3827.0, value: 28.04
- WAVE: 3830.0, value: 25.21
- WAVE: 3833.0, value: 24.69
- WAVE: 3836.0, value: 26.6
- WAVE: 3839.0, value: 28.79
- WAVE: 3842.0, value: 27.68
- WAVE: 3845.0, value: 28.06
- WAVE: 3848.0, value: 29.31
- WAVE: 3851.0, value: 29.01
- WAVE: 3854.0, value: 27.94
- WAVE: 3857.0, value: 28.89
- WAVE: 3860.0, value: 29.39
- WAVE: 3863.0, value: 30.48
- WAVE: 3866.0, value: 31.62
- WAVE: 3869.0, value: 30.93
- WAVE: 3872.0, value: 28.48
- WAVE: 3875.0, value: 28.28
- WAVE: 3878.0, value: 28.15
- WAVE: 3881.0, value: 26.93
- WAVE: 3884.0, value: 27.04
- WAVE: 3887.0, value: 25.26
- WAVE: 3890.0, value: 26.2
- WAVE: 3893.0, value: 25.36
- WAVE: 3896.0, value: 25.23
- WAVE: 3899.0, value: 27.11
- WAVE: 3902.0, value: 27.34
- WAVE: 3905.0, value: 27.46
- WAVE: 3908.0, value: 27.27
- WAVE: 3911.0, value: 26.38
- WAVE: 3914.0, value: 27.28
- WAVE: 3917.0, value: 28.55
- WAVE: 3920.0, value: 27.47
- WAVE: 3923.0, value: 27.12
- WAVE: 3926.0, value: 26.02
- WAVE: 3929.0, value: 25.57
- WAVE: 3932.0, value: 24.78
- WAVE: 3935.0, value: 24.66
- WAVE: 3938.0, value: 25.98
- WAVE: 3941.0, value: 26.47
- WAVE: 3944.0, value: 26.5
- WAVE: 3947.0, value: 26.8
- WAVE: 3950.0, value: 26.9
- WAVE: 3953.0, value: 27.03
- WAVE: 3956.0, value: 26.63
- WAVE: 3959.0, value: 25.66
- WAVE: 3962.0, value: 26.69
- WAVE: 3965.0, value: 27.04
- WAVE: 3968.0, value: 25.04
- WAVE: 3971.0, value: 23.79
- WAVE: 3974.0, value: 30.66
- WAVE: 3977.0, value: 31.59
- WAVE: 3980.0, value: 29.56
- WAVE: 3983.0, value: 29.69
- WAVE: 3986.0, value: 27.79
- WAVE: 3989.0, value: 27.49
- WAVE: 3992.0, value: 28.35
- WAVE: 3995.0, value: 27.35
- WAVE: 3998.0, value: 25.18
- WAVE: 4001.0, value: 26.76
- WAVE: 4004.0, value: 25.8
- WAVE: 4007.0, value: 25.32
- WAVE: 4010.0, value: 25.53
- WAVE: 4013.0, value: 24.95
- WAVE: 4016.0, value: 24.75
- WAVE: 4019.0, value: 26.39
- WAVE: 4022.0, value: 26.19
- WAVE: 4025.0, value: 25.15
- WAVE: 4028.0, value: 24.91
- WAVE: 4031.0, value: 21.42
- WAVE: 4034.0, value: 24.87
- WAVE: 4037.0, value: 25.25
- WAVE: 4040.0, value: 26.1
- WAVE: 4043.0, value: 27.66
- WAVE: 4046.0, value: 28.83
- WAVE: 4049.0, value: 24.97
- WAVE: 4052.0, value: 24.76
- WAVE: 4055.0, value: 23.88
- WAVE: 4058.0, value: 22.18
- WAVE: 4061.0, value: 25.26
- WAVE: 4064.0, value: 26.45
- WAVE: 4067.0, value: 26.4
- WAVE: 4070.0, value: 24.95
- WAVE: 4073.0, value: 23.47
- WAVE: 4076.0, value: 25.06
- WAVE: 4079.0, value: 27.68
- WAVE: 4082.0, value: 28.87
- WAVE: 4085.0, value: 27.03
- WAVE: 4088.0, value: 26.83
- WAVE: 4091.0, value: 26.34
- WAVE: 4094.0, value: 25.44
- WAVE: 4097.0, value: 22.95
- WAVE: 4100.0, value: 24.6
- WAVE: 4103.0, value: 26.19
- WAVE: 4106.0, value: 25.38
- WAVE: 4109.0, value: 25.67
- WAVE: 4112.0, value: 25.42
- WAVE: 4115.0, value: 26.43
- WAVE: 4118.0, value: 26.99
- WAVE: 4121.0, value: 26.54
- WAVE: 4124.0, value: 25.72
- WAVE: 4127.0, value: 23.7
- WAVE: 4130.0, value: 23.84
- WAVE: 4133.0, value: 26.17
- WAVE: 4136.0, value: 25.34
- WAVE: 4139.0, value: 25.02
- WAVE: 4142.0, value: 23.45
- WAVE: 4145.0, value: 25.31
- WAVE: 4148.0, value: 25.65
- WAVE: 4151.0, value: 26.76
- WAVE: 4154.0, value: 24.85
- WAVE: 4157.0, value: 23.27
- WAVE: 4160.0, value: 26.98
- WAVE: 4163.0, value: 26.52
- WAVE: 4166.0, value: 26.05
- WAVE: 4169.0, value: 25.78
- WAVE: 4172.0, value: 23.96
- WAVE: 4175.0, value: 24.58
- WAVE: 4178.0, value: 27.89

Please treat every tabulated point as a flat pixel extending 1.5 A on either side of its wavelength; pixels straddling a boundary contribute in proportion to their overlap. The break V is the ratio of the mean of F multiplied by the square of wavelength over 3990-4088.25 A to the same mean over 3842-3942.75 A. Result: 1.01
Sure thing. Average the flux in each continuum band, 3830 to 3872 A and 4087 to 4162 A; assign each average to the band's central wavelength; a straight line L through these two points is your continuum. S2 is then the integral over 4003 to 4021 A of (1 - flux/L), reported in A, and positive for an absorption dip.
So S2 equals 0.83 A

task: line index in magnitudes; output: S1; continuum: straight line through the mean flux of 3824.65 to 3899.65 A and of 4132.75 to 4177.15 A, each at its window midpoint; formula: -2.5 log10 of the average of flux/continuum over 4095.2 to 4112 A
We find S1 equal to 0.03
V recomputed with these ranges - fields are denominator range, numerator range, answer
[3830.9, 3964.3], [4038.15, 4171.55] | 1.04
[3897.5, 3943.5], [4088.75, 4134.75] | 1.05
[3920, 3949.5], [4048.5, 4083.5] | 1.04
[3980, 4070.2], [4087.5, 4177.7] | 1.03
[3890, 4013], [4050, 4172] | 1.03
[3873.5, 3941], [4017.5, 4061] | 1.01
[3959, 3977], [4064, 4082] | 1.01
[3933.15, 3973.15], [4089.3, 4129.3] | 1.05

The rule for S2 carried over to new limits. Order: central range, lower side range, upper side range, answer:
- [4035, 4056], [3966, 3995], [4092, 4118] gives 0.60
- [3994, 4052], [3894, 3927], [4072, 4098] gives 1.73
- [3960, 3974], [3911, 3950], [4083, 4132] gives 0.05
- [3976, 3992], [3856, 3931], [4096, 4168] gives -1.39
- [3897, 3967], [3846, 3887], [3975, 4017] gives 3.47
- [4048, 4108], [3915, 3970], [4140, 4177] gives 0.59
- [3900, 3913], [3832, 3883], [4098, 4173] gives 0.41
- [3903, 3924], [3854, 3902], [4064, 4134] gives 0.16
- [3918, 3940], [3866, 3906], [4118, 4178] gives 0.84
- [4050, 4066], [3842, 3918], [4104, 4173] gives 0.99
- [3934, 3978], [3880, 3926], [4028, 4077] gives -0.94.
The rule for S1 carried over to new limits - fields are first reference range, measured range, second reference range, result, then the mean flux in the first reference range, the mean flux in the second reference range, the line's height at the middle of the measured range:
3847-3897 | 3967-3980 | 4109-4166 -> -0.04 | 28.2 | 25.5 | 27.1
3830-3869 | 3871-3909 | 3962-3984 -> 0.06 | 28.5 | 28.1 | 28.4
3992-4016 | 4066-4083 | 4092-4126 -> -0.01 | 25.9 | 25.6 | 25.7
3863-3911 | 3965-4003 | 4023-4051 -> -0.06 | 27.6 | 25.5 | 26.2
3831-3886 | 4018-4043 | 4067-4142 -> 0.05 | 28.4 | 25.6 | 26.5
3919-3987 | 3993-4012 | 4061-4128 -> 0.02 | 26.9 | 25.8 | 26.5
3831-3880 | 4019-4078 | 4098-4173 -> 0.05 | 28.6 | 25.4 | 26.4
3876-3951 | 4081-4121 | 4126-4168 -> -0.02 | 26.6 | 25.2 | 25.5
